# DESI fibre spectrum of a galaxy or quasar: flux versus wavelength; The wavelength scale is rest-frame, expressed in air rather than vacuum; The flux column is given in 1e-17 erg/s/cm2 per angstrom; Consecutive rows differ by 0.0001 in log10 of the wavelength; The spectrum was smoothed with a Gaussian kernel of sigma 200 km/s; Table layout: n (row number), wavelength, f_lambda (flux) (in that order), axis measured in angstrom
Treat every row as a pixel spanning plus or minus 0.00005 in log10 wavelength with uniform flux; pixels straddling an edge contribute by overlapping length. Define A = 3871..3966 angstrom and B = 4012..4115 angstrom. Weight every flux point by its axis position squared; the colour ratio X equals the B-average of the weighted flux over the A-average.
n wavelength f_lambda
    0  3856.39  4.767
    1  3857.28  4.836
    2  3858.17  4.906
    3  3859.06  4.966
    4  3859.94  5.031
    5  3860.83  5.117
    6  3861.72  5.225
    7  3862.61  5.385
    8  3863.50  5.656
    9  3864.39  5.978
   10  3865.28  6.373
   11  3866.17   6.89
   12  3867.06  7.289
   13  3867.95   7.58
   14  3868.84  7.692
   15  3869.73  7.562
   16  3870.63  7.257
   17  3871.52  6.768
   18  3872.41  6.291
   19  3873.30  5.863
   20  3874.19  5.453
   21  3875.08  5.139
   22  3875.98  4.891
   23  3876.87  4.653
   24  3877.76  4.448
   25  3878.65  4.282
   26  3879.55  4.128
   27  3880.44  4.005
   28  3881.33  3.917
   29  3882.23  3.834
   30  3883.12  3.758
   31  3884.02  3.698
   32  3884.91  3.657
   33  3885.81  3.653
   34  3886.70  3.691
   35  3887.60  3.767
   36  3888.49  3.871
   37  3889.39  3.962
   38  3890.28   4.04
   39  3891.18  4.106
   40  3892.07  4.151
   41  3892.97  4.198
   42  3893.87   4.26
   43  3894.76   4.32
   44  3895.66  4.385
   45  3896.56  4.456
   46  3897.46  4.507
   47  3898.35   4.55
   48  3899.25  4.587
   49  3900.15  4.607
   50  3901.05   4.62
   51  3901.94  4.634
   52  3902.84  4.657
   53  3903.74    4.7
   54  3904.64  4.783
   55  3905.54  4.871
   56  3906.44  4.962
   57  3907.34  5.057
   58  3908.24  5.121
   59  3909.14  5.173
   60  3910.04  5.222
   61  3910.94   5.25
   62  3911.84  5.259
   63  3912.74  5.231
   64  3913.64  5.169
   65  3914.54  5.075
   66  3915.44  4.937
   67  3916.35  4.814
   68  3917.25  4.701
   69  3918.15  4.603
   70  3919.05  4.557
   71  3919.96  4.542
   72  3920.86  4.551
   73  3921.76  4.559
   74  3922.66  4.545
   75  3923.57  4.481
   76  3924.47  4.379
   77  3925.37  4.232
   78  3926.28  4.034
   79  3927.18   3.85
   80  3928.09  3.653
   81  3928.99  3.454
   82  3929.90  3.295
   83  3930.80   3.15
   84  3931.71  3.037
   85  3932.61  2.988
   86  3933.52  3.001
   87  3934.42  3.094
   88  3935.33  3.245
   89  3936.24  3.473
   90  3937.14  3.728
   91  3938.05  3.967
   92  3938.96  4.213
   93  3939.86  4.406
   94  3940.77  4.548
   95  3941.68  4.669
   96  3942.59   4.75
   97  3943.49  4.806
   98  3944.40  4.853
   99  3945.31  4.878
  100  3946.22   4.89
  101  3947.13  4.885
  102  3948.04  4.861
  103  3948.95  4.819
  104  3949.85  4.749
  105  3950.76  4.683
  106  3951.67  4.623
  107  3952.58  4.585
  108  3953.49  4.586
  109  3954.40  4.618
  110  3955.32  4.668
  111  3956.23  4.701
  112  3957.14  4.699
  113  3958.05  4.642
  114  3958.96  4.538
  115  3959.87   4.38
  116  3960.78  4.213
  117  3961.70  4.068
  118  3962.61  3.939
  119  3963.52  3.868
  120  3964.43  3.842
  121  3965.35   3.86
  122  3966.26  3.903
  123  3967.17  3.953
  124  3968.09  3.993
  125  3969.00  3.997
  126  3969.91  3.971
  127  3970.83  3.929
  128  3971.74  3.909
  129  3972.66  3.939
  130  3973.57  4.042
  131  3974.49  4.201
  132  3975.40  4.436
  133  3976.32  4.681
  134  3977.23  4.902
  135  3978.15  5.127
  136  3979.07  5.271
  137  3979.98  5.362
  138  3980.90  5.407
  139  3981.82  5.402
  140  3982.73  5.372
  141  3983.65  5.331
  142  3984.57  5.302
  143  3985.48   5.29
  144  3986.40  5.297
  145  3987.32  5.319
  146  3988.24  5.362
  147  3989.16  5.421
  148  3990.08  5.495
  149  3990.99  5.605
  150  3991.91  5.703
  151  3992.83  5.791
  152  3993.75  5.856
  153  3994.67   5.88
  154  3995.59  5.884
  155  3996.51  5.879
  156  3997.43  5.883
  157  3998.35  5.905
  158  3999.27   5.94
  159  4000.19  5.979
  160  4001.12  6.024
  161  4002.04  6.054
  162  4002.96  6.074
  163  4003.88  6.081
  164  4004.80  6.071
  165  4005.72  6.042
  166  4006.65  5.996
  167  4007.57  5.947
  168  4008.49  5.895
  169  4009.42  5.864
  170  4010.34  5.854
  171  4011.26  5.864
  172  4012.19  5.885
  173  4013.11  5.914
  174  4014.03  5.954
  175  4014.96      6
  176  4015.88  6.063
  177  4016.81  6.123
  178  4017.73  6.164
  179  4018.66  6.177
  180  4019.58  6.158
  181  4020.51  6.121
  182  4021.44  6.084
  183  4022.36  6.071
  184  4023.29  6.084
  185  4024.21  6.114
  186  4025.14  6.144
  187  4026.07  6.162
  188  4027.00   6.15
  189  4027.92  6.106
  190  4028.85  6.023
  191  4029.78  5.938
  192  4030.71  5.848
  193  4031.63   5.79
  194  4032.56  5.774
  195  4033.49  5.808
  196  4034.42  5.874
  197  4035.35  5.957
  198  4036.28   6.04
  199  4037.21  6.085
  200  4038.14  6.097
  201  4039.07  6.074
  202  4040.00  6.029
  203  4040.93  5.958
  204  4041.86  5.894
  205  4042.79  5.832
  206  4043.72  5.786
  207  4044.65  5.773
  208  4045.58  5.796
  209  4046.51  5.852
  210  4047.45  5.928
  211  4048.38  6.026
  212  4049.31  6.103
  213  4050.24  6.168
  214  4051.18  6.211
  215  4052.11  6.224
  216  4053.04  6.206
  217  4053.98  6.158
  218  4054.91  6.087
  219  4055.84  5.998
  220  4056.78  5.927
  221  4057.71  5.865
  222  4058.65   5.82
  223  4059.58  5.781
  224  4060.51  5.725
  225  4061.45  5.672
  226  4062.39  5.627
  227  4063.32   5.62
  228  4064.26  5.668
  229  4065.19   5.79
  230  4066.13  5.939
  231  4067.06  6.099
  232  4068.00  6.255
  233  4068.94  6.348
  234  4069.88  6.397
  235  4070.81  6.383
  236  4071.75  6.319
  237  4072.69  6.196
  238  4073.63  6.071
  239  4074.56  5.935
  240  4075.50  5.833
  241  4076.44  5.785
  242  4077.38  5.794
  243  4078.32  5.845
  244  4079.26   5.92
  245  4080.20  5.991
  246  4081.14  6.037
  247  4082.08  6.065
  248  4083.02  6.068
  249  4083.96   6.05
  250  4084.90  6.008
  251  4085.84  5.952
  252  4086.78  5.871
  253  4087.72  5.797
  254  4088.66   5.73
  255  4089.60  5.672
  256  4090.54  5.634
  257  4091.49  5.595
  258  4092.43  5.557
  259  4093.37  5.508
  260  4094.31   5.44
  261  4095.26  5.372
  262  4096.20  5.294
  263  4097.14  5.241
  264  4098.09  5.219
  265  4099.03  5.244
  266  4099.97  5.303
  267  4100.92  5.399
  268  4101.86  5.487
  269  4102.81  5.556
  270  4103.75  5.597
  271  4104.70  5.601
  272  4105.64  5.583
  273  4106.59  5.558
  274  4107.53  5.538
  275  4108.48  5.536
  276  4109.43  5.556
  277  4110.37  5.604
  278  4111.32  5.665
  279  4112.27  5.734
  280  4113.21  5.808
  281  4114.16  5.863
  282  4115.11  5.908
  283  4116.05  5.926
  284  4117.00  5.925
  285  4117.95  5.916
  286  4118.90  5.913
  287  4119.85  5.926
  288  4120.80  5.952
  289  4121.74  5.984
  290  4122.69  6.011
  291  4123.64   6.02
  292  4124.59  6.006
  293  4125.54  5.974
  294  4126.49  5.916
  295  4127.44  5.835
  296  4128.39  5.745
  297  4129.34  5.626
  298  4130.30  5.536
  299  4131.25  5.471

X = 1.43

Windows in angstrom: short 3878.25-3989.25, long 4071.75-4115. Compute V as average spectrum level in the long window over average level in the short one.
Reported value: 1.3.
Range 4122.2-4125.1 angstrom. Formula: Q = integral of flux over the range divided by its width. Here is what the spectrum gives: 6.01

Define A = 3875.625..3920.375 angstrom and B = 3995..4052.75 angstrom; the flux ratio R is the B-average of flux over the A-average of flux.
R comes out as 1.34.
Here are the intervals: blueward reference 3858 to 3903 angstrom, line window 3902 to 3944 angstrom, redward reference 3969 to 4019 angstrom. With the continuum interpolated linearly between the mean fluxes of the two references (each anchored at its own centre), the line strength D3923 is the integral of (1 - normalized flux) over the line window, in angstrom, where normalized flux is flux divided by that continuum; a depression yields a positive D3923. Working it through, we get 6.4 angstrom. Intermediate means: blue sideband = 4.96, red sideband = 5.49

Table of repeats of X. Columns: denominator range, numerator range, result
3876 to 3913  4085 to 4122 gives 1.42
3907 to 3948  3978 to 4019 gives 1.37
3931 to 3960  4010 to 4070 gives 1.45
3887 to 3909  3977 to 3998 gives 1.29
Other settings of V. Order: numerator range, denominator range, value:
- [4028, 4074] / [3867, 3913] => 1.24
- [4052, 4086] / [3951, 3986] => 1.32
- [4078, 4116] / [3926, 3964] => 1.35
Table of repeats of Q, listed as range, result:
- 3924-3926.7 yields 4.22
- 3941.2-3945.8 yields 4.79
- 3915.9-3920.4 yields 4.64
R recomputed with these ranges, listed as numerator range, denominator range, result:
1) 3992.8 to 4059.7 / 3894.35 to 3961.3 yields 1.34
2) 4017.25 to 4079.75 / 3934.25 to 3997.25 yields 1.28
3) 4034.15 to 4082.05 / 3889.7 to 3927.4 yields 1.29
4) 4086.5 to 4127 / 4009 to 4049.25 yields 0.95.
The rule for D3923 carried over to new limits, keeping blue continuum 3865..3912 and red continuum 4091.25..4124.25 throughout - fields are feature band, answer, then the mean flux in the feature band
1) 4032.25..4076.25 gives -4.1 angstrom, 5.98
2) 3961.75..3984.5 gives 3.3 angstrom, 4.45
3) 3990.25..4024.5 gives -4.3 angstrom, 5.97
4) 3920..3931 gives 2.1 angstrom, 4.06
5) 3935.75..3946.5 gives 1.4 angstrom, 4.42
